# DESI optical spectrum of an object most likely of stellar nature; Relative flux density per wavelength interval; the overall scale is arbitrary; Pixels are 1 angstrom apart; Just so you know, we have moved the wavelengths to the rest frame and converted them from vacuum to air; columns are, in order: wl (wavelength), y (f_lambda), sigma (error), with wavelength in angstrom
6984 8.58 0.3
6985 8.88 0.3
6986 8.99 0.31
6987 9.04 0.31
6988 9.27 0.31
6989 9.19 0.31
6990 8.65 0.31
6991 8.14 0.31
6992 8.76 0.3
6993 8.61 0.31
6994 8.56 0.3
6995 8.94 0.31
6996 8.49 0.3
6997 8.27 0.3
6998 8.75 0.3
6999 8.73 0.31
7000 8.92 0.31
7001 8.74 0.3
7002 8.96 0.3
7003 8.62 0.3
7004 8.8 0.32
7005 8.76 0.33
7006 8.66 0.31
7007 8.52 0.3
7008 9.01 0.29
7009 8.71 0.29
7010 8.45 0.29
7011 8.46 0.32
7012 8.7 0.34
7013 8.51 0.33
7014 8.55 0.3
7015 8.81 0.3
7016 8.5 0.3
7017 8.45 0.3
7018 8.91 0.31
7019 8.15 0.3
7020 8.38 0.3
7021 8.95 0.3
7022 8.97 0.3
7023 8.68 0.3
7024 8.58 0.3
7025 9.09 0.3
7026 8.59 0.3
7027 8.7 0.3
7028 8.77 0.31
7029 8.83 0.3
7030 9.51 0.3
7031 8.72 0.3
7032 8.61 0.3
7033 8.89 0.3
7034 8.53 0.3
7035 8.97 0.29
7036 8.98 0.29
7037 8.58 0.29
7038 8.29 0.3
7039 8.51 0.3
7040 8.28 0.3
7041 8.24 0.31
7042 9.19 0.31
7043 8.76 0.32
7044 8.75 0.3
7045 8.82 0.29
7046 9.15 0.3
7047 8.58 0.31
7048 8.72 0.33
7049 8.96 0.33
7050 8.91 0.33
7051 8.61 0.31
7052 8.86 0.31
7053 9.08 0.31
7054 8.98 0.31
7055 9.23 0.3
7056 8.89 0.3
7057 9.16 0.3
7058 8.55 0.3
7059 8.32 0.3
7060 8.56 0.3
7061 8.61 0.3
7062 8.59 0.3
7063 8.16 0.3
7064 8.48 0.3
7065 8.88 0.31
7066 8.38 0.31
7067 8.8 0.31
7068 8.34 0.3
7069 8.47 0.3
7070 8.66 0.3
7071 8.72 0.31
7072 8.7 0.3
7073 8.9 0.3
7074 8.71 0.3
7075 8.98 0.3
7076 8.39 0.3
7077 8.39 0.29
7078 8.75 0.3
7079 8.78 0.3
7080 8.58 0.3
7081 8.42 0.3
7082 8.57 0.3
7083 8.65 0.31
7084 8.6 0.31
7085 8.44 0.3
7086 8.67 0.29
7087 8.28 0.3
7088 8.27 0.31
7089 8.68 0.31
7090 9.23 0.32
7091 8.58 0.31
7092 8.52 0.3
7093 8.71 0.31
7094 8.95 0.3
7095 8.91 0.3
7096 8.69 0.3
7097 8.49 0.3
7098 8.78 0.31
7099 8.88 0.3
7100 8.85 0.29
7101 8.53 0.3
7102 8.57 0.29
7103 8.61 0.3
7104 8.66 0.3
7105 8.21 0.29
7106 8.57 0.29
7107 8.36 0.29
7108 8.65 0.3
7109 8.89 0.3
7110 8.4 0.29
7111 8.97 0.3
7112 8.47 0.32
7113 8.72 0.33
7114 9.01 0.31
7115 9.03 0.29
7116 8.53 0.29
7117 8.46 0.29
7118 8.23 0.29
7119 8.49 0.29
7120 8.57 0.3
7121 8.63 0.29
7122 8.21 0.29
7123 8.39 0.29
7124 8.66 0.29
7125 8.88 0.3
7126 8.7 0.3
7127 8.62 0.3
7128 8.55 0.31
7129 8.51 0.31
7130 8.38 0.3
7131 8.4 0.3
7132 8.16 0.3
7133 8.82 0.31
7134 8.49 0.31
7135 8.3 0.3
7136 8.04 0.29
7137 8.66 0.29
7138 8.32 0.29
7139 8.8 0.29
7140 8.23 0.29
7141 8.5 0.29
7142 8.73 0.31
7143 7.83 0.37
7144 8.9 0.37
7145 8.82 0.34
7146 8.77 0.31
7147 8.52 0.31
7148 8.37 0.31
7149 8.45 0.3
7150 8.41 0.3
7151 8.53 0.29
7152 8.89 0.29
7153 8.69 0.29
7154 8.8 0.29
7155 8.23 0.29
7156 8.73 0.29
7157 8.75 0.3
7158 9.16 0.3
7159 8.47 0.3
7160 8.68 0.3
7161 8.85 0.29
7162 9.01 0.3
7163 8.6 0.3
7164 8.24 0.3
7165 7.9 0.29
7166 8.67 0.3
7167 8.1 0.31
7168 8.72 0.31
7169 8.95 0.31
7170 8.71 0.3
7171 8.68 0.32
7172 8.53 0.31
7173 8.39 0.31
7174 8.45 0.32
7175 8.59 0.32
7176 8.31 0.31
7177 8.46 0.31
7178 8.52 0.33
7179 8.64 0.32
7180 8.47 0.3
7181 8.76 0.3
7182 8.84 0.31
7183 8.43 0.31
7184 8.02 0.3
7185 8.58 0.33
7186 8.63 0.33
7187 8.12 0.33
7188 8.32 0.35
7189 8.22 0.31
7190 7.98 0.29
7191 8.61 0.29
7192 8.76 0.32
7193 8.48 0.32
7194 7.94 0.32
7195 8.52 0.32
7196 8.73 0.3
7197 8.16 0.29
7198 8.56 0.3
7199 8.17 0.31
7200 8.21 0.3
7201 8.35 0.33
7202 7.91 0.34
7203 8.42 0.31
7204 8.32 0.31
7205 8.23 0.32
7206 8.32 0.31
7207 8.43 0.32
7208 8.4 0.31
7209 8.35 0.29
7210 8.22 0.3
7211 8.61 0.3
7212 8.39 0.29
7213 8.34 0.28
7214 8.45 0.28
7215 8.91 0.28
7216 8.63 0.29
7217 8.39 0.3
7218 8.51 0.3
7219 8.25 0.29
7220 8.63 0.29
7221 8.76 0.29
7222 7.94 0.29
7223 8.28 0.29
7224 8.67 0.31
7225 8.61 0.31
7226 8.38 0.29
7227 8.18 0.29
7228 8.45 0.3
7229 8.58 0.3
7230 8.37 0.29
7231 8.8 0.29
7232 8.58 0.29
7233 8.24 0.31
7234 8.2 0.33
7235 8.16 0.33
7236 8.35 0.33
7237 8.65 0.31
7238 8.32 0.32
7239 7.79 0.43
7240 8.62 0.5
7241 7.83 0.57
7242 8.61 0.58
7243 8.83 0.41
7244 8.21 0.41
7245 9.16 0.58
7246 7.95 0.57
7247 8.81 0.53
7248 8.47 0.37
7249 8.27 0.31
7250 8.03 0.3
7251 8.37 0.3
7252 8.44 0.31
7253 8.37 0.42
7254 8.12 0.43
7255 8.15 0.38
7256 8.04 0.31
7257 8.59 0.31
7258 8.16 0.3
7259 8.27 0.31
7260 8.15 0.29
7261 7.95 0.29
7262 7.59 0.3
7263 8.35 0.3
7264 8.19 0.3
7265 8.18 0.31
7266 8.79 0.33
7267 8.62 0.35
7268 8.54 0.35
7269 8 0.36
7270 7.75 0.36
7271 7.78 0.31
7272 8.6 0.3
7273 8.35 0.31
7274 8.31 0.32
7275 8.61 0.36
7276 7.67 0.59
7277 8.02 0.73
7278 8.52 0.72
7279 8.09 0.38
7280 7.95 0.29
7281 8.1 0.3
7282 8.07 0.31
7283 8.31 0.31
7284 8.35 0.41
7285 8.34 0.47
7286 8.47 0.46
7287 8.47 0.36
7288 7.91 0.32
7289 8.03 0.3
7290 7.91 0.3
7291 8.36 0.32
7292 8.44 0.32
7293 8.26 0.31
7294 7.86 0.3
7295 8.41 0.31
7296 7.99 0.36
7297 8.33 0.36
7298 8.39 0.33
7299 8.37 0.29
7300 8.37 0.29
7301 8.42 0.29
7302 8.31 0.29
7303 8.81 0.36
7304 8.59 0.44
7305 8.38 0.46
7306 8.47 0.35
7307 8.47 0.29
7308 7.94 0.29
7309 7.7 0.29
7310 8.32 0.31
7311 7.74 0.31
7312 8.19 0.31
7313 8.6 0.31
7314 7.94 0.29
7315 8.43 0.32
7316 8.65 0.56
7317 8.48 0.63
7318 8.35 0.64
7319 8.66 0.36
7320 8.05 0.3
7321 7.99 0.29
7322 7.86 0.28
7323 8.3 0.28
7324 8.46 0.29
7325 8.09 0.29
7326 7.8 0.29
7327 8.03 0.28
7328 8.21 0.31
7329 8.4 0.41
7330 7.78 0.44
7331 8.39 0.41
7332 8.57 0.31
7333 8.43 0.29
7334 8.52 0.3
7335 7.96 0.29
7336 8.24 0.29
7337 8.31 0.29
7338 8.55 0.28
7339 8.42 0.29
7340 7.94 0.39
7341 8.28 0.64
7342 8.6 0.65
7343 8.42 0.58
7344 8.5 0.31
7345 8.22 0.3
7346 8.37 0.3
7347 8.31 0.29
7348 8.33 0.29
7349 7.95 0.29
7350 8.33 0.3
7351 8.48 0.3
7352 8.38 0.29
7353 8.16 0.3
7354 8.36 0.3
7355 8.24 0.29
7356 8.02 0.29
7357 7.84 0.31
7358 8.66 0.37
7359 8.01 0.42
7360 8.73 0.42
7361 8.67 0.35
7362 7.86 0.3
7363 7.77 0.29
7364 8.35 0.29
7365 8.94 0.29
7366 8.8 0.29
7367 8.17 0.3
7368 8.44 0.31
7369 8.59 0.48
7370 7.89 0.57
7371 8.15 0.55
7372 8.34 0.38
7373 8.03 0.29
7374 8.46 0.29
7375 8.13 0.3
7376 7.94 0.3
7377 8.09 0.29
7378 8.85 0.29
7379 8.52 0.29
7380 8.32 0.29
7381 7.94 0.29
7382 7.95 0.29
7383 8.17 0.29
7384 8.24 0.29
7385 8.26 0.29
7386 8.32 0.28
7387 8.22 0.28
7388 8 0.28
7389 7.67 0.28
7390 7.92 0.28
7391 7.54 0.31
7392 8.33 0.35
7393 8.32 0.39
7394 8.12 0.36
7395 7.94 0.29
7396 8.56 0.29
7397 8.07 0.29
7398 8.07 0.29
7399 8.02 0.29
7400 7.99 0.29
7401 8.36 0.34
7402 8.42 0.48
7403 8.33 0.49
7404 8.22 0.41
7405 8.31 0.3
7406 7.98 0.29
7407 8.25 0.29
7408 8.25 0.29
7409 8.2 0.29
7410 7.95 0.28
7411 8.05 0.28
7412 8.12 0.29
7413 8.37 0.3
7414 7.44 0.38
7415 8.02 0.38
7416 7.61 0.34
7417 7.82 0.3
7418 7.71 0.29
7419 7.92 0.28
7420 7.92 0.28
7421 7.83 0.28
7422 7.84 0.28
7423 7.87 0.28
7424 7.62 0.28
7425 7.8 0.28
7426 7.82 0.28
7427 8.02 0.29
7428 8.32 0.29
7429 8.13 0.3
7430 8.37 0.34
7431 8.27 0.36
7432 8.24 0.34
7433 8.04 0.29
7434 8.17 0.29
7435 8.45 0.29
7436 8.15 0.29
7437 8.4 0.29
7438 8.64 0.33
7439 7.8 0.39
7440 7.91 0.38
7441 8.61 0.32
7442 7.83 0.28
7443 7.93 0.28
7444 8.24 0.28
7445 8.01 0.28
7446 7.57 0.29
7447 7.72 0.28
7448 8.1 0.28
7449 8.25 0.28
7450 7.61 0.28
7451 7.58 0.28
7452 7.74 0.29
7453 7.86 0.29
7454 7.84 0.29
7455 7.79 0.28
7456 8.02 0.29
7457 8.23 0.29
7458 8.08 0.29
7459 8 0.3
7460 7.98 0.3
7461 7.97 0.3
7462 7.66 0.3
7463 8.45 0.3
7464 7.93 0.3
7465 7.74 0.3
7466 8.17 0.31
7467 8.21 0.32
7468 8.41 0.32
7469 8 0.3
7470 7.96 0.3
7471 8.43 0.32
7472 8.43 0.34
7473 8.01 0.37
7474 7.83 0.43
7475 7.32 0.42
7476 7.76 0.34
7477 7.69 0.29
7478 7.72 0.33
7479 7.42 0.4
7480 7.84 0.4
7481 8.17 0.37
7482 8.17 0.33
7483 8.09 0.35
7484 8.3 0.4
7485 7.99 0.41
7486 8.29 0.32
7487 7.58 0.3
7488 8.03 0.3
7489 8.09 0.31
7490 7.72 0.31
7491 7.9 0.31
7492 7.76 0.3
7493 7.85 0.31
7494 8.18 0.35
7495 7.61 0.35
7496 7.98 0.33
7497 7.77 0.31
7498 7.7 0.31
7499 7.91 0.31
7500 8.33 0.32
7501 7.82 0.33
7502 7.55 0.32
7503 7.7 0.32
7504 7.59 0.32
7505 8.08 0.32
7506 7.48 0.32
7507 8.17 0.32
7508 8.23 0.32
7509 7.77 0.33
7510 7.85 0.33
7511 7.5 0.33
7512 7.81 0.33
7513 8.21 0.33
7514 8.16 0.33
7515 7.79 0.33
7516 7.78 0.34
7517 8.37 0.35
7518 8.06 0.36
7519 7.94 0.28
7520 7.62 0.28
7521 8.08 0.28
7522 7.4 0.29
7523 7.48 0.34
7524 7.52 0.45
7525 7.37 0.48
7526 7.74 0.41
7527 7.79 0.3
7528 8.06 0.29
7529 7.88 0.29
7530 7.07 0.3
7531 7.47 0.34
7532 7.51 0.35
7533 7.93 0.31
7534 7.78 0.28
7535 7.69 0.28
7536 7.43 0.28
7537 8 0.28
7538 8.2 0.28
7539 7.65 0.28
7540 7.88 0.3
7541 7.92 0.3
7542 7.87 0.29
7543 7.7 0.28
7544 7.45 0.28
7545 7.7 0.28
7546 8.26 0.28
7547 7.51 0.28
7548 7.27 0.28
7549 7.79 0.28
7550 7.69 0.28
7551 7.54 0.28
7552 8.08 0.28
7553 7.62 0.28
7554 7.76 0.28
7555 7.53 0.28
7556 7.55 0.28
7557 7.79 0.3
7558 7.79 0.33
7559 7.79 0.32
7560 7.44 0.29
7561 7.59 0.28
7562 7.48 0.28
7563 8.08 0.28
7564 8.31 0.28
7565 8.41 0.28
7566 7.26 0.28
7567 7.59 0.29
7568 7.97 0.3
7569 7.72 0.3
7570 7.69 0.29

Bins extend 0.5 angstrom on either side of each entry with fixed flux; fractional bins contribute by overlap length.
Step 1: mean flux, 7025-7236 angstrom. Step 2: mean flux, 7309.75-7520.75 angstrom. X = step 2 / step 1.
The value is 0.94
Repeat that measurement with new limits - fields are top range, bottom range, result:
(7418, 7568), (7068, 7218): 0.92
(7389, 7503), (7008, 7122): 0.92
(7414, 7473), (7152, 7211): 0.95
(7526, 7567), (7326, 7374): 0.93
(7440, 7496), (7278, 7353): 0.96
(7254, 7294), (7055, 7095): 0.95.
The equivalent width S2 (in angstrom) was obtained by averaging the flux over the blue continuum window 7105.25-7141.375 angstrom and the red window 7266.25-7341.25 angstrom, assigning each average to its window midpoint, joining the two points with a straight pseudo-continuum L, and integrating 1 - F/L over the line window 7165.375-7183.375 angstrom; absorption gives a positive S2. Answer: -0.2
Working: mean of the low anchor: 8.54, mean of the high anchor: 8.25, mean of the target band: 8.56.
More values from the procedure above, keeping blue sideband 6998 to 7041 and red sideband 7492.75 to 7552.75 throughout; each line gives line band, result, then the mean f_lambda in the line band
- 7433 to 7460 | -0.3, 8.02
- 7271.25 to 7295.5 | 0.0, 8.22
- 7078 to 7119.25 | -0.4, 8.63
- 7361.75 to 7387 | -0.6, 8.26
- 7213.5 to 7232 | -0.4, 8.49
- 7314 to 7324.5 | -0.2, 8.3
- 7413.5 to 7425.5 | 0.3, 7.78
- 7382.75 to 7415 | -0.4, 8.12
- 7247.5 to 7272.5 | 0.1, 8.23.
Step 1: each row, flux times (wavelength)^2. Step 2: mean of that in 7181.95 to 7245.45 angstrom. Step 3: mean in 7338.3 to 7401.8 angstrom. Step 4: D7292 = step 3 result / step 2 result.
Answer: 1.0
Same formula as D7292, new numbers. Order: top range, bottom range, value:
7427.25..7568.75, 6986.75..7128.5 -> 1.03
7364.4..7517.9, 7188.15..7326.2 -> 1.02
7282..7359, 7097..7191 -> 1.02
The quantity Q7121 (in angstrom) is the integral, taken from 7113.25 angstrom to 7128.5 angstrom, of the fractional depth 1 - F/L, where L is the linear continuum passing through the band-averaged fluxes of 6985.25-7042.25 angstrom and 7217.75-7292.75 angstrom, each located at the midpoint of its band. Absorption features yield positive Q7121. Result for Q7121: -0.1 angstrom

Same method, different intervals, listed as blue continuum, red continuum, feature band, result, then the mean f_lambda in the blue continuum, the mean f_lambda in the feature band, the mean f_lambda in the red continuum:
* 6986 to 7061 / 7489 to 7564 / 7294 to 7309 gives -0.2 angstrom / 8.73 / 8.34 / 7.78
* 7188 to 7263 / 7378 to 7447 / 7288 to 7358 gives -0.4 angstrom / 8.36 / 8.26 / 8.09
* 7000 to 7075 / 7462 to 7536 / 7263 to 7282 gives 0.1 angstrom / 8.71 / 8.23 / 7.87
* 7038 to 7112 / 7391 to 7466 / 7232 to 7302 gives 0.5 angstrom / 8.67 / 8.27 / 8.04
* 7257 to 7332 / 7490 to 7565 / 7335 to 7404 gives -1.3 angstrom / 8.23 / 8.24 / 7.79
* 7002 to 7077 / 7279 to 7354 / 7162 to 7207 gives 0.3 angstrom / 8.7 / 8.43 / 8.27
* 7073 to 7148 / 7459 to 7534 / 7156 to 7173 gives -0.3 angstrom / 8.59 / 8.62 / 7.88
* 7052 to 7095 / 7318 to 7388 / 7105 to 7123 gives 0.0 angstrom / 8.66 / 8.58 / 8.27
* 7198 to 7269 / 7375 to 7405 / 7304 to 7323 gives 0.0 angstrom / 8.36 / 8.25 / 8.16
